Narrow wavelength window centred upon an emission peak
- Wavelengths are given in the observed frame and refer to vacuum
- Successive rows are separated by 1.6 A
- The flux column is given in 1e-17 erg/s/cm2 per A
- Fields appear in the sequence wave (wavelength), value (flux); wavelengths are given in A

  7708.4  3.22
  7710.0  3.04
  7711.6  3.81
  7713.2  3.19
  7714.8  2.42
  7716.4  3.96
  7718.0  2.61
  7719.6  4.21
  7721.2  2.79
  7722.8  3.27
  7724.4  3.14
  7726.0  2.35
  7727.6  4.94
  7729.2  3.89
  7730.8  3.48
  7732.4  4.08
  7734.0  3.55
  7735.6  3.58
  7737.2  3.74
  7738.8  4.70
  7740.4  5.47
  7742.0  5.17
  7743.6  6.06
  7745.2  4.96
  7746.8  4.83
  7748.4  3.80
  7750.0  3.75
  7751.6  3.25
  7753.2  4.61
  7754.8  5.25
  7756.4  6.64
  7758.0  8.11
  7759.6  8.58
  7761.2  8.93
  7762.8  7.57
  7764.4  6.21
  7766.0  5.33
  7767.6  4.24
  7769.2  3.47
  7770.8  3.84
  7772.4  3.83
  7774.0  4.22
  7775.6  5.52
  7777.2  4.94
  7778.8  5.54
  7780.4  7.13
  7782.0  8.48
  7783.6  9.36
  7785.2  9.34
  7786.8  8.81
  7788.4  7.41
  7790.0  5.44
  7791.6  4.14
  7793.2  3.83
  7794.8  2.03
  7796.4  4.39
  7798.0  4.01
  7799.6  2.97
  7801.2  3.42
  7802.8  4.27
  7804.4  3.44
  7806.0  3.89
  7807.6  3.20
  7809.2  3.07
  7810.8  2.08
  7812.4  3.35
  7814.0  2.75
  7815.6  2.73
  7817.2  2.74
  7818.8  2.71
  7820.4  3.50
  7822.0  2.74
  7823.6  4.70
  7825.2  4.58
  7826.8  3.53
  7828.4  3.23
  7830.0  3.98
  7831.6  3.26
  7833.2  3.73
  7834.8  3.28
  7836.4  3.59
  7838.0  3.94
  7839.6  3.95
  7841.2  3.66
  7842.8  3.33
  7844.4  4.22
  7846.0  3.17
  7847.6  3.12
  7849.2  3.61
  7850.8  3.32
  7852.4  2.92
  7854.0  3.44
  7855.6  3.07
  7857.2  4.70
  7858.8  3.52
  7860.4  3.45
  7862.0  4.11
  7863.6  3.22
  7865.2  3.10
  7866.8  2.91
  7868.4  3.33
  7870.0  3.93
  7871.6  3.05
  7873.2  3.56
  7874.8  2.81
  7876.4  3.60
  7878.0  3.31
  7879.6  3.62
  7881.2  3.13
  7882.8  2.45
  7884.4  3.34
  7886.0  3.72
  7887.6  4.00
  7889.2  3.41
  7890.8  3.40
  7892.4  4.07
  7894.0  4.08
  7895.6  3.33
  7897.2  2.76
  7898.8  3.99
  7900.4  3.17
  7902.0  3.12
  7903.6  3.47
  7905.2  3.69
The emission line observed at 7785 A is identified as [N II] 6583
